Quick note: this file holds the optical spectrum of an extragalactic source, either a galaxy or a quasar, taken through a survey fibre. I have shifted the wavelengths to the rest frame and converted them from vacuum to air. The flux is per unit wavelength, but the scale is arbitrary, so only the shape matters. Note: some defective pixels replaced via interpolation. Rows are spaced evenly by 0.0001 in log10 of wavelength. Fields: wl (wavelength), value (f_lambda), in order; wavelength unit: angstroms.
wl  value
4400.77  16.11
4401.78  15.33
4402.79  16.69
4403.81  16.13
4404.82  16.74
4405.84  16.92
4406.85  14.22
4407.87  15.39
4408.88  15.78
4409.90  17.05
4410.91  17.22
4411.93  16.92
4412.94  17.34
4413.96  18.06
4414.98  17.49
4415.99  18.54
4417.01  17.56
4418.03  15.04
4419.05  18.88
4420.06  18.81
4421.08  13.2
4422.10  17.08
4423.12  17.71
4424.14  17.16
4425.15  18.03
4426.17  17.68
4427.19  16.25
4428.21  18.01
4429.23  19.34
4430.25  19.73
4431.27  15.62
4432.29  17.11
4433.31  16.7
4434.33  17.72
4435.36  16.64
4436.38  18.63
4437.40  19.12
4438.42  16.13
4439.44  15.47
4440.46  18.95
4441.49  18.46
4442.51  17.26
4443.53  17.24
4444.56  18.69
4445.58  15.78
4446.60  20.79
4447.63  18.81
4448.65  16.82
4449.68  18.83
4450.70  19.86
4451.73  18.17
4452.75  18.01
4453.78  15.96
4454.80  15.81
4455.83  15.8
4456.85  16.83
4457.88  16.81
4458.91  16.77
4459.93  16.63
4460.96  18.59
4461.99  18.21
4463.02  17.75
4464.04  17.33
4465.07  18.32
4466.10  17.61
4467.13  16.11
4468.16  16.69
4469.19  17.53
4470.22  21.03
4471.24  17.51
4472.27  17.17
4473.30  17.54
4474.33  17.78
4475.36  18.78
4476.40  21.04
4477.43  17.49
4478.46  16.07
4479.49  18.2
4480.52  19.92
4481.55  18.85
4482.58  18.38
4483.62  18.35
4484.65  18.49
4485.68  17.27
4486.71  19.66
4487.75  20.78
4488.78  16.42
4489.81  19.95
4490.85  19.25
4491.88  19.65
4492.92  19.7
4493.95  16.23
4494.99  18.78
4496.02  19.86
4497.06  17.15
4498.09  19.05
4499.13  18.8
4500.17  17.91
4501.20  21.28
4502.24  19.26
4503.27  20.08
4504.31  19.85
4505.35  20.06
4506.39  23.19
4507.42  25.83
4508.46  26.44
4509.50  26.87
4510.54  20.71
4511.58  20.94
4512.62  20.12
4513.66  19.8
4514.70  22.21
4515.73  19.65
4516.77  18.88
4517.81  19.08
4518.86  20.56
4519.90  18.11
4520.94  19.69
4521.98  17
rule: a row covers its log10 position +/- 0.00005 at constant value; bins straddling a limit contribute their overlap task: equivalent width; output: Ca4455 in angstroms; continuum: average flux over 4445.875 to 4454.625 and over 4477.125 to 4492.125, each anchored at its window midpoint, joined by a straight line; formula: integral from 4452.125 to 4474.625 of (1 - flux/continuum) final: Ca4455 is 1.3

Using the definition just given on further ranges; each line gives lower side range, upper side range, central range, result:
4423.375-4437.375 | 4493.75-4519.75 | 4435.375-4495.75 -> 3.1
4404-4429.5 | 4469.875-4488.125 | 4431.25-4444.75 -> 0.1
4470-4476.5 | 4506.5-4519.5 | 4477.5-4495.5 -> 0.9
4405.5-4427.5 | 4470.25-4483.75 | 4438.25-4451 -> -0.3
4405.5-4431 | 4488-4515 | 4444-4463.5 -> 0.9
